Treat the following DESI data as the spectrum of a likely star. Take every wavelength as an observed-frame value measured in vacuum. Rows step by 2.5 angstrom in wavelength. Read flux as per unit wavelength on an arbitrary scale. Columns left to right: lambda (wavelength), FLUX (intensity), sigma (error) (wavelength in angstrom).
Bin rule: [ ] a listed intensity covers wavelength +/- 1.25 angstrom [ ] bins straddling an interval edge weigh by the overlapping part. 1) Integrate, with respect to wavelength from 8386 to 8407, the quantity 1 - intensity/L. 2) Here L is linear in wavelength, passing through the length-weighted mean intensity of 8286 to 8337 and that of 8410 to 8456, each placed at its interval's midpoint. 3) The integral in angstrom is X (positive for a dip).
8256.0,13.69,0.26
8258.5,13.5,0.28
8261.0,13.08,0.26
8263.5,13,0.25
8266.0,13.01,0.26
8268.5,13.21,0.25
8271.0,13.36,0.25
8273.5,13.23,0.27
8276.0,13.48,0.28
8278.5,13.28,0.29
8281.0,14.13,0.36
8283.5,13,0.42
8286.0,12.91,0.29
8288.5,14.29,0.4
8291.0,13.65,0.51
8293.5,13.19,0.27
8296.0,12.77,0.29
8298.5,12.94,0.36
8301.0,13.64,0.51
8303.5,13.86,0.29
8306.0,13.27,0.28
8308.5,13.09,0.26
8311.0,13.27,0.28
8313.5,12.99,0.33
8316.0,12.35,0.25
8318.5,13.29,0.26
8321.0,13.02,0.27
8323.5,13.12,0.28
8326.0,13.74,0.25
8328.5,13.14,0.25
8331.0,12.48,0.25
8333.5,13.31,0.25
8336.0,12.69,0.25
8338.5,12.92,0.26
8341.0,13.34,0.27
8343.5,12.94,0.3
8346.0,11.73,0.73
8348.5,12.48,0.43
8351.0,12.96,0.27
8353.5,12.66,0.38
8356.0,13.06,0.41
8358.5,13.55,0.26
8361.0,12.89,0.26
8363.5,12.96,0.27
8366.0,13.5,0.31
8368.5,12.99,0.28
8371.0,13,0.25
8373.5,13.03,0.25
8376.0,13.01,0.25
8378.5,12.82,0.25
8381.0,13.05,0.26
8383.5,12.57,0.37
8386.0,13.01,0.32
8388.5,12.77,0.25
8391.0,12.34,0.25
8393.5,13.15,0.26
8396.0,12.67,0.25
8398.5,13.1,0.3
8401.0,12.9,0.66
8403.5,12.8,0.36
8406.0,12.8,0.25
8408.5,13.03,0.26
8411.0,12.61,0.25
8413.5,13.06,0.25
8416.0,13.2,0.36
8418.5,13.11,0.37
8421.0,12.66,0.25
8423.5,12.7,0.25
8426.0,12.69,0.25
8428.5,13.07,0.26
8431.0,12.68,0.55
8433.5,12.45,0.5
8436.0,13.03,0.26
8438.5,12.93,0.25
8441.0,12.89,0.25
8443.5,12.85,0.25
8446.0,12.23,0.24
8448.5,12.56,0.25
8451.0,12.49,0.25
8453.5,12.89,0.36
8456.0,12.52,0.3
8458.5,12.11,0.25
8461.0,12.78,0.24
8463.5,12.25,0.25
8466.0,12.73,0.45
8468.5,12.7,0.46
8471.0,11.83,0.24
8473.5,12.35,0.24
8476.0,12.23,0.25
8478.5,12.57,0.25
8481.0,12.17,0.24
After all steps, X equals 0.1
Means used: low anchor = 13.2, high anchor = 12.8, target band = 12.8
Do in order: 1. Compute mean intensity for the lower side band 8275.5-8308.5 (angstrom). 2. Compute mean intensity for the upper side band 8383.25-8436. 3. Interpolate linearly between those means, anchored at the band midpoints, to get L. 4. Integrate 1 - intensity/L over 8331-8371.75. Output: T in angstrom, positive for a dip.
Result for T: 0.6 angstrom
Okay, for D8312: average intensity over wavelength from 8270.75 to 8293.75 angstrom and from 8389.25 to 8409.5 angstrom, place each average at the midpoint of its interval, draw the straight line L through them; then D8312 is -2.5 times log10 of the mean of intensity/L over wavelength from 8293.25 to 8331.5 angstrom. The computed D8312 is 0.01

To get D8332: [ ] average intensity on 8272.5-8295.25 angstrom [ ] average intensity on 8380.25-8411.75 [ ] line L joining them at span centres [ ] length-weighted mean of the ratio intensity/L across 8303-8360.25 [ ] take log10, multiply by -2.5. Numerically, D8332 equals 0.02 mag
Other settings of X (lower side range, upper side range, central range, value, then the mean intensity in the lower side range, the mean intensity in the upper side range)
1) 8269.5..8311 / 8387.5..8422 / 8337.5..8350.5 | 0.4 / 13.4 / 12.9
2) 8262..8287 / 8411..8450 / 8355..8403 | 0.0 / 13.3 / 12.8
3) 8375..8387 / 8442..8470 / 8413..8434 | -0.3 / 12.9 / 12.6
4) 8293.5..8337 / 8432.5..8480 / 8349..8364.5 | 0.0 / 13.1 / 12.5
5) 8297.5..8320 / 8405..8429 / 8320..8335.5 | 0.0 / 13.2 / 12.9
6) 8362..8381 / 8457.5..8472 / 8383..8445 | -0.4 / 13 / 12.4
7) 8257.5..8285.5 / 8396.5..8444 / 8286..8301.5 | -0.2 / 13.3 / 12.9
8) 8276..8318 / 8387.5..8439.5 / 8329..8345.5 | 0.3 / 13.3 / 12.8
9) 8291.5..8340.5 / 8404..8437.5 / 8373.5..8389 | 0.1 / 13.1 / 12.9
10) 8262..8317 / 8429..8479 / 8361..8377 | -0.2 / 13.3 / 12.6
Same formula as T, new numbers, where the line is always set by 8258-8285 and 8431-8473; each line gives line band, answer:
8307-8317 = 0.1 angstrom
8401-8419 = -0.3 angstrom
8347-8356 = 0.2 angstrom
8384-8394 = 0.0 angstrom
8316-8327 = -0.1 angstrom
